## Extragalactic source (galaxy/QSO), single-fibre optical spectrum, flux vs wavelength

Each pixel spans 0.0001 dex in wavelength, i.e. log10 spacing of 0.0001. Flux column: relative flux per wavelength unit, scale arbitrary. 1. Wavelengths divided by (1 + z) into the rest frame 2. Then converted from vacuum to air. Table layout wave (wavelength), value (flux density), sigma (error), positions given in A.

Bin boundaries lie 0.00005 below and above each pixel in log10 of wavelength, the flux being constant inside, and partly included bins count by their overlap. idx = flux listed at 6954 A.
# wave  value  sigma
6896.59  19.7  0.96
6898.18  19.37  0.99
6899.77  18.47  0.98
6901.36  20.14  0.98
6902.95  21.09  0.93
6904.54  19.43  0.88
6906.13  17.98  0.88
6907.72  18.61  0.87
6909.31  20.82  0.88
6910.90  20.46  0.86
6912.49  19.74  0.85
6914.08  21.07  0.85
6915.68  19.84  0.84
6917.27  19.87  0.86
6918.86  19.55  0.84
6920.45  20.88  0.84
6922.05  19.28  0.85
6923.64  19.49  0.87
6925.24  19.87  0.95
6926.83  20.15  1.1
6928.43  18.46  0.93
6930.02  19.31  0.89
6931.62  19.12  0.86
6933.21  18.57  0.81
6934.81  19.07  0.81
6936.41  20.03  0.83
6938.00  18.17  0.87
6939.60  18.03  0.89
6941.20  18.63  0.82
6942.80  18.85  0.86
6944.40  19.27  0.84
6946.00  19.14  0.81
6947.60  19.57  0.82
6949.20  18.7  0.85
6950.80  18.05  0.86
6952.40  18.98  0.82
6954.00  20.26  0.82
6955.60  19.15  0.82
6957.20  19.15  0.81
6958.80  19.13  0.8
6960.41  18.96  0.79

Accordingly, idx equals 20.26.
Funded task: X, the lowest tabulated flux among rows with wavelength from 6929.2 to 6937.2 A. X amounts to 18.57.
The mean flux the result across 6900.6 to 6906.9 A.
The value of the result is 19.7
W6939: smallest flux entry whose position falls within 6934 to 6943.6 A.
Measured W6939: 18.03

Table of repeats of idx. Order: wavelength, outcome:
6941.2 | 18.63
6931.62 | 19.12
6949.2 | 18.7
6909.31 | 20.82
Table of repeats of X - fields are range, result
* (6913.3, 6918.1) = 19.84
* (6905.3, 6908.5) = 17.98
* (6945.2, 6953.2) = 18.05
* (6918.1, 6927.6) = 19.28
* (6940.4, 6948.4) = 18.63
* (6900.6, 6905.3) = 19.43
